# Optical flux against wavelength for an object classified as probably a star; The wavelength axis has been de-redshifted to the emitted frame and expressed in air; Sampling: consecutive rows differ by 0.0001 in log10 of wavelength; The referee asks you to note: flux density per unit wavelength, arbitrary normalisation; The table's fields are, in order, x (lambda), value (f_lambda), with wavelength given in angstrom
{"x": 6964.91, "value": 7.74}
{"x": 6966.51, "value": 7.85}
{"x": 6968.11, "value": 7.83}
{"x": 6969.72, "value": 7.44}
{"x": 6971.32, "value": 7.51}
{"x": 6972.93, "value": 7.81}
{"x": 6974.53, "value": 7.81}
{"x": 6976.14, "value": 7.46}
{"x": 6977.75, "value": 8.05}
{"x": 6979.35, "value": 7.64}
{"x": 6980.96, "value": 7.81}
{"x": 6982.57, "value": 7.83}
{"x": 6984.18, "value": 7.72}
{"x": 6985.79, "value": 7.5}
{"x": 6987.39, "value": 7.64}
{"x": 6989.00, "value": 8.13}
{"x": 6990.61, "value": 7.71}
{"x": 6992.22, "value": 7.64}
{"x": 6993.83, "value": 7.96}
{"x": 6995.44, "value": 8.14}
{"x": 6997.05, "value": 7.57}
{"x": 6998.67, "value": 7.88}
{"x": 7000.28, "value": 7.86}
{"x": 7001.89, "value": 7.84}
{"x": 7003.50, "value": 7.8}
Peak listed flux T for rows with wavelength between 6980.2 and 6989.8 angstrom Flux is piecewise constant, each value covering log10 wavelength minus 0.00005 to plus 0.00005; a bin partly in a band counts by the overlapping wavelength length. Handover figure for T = 8.13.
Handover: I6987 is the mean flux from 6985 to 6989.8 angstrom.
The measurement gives 7.77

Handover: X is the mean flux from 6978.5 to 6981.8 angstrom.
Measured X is 7.74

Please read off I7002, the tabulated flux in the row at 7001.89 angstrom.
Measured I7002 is 7.84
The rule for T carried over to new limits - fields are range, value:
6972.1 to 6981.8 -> 8.05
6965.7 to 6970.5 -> 7.85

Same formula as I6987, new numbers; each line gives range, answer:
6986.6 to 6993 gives 7.78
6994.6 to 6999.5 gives 7.86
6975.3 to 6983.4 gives 7.75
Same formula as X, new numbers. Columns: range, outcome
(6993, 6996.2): 8.05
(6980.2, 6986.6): 7.72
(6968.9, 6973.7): 7.58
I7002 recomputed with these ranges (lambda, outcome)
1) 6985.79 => 7.5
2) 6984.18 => 7.72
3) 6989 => 8.13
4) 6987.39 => 7.64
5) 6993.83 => 7.96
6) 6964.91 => 7.74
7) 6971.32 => 7.51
